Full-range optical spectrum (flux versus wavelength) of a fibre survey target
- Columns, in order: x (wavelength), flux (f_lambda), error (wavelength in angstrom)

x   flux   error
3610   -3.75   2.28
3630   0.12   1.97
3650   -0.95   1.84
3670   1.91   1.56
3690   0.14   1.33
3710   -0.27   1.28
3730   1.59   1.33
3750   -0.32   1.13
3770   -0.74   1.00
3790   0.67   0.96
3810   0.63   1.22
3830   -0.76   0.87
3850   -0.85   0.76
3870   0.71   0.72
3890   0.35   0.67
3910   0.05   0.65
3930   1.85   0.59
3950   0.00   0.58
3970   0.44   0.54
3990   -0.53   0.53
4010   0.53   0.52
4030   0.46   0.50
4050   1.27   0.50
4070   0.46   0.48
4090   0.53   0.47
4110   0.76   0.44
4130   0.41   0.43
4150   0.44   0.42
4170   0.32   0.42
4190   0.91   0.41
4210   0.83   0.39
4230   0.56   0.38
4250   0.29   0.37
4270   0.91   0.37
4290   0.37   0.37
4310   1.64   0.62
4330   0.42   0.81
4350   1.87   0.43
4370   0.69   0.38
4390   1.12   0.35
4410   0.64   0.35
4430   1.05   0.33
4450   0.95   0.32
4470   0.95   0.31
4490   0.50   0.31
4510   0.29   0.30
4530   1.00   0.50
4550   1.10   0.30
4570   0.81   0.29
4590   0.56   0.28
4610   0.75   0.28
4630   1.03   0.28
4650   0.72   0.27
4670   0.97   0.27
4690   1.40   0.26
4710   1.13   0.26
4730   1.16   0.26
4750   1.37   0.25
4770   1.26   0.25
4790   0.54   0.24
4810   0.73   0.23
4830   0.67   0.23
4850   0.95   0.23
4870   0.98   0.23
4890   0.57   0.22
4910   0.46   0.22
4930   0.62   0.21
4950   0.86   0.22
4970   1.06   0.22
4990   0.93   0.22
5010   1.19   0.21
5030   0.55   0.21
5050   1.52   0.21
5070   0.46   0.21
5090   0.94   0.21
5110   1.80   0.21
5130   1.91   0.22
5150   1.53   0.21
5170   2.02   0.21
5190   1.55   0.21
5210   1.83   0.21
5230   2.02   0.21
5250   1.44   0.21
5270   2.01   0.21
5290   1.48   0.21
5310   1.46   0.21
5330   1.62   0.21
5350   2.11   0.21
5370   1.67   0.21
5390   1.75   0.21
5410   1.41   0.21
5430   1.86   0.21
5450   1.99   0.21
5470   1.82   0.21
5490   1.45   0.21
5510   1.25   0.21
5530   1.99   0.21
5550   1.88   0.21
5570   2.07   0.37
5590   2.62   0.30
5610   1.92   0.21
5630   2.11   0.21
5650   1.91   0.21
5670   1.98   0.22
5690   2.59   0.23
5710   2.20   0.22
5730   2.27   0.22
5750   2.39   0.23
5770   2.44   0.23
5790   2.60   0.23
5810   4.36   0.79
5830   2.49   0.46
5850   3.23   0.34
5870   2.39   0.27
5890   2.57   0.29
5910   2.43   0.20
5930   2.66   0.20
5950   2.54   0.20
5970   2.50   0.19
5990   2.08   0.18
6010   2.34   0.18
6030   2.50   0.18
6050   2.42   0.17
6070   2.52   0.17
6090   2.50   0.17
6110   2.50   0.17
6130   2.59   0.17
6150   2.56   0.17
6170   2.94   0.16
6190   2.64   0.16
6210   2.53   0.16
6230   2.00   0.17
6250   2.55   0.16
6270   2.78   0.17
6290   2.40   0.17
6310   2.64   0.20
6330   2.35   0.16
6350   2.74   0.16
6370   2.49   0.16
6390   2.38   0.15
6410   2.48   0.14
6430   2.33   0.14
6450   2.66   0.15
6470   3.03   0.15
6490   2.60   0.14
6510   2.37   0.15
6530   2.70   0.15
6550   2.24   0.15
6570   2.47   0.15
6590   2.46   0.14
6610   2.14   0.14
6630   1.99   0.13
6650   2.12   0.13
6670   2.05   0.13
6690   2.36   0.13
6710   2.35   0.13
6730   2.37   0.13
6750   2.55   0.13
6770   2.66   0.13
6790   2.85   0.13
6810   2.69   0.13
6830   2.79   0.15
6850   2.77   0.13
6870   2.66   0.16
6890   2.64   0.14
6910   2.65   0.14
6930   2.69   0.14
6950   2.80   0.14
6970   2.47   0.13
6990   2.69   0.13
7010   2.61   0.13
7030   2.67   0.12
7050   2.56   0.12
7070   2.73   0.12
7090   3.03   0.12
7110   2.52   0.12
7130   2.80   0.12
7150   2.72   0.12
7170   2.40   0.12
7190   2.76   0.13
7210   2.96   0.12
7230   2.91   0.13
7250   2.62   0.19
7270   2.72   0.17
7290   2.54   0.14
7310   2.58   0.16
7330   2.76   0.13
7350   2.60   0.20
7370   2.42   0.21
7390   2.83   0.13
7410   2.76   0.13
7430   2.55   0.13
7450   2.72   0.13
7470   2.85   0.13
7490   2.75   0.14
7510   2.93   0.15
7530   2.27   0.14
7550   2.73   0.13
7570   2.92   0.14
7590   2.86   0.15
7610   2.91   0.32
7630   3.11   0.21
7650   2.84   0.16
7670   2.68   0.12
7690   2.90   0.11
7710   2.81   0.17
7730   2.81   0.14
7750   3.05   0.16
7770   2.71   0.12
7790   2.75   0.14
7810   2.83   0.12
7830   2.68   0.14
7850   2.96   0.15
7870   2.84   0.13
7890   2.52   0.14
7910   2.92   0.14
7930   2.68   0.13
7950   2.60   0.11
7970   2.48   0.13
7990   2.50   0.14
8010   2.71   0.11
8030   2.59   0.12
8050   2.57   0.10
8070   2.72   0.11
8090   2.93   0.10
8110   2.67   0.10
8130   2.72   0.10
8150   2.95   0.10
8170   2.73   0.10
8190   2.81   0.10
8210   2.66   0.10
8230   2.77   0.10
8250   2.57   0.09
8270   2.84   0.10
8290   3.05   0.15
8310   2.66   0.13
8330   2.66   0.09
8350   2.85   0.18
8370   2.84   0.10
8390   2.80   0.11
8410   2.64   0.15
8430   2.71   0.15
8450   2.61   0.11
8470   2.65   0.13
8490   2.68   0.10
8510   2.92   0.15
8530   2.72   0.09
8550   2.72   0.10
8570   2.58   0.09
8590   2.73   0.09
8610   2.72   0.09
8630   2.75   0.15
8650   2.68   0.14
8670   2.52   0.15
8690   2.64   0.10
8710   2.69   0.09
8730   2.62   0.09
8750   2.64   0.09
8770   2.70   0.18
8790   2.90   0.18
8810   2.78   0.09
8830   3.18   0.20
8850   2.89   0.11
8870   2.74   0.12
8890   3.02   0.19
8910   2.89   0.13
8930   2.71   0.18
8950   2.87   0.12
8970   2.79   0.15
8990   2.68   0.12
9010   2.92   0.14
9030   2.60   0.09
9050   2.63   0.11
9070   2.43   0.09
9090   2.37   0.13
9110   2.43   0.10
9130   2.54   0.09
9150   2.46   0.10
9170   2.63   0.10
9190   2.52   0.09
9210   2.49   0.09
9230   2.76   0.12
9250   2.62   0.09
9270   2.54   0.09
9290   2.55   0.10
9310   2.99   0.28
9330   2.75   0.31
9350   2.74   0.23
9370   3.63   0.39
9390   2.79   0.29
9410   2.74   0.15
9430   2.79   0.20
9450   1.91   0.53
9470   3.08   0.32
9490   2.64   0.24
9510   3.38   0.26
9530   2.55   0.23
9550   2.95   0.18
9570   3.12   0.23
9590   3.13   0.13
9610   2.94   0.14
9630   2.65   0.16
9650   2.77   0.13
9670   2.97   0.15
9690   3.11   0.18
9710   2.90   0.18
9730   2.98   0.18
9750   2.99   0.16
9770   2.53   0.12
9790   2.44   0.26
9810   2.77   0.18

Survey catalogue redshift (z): 0.279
